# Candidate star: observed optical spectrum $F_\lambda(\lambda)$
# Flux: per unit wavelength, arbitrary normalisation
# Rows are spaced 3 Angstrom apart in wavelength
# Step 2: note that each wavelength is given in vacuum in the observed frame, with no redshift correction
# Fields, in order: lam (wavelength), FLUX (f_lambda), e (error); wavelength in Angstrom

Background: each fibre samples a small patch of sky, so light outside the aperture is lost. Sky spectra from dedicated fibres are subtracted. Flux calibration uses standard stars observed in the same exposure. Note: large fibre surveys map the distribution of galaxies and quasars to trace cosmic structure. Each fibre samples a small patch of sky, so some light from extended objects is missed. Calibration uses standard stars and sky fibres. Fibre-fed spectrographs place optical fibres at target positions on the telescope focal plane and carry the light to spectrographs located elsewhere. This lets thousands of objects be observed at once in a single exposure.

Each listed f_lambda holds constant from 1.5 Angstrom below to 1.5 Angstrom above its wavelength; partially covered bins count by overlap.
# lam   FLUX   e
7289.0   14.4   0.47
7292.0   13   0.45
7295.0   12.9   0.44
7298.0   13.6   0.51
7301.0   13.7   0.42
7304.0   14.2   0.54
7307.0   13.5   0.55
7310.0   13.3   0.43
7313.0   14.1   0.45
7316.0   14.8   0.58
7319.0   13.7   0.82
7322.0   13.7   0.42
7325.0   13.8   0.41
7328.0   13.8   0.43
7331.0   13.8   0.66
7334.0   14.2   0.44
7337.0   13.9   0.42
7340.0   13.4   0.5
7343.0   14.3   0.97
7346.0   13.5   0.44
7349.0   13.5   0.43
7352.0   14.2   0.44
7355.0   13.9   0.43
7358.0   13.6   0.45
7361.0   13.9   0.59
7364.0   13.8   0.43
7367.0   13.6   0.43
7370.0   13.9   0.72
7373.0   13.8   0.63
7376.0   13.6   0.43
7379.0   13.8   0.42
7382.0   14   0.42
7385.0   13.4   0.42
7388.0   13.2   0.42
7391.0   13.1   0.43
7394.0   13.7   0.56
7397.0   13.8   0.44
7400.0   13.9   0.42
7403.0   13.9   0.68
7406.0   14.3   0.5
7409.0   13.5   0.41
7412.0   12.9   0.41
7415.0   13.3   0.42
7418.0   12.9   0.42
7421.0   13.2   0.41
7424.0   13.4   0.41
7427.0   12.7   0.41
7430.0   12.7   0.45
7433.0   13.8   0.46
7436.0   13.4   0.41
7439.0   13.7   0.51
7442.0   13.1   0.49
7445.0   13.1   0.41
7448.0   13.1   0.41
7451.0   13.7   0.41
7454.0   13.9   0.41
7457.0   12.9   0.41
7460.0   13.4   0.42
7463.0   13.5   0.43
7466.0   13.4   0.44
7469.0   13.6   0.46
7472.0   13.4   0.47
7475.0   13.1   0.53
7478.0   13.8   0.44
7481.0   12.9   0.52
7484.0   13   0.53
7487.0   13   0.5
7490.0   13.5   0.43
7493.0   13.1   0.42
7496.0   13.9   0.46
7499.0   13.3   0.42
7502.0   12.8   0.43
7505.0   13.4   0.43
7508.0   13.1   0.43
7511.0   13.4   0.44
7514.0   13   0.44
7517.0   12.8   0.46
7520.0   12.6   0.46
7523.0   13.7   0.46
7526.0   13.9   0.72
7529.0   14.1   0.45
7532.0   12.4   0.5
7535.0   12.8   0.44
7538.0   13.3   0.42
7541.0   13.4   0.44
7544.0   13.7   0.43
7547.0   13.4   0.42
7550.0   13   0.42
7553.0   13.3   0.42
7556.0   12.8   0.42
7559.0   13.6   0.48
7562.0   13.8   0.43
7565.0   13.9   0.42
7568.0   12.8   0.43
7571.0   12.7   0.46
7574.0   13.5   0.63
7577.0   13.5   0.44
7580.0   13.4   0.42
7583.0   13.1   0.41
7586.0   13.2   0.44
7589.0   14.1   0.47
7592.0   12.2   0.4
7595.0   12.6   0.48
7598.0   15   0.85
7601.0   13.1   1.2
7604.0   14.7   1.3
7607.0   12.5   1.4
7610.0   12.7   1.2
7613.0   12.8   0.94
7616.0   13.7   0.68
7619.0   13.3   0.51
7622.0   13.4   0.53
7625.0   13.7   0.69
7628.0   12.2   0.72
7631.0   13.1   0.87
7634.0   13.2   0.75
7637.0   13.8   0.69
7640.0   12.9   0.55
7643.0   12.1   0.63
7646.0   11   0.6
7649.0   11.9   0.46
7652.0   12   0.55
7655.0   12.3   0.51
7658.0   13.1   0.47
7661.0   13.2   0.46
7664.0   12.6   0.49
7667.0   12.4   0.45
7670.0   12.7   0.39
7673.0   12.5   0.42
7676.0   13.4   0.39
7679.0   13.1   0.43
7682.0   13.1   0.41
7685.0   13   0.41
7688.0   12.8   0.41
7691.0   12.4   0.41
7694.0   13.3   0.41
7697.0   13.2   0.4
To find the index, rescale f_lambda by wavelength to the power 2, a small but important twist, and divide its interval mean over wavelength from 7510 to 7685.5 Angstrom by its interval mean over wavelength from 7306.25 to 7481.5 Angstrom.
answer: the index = 1.02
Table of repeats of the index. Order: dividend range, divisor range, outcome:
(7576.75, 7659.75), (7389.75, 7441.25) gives 1.02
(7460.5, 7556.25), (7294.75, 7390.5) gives 1.01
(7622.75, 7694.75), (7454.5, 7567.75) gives 1.00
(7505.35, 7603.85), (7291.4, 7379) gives 1.03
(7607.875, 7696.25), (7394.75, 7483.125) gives 1.01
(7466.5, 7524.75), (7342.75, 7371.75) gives 1.00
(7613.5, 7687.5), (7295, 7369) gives 1.01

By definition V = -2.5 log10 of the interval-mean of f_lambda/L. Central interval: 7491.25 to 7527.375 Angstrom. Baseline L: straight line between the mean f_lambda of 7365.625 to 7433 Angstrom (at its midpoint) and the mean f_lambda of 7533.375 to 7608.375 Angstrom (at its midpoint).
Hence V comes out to 0.01 mag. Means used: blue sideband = 13.5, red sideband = 13.3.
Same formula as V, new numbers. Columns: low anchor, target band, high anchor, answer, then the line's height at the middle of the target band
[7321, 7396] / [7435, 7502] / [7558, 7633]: 0.02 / 13.5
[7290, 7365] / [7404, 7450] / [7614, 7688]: 0.02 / 13.5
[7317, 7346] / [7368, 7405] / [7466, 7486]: 0.00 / 13.6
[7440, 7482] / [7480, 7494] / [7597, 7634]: 0.02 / 13.4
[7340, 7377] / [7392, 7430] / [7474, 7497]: 0.01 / 13.6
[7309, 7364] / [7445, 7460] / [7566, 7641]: 0.02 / 13.6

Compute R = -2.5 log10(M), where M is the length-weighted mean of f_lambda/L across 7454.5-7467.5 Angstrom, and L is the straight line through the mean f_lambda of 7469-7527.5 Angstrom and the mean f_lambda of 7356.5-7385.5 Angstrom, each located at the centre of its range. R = 0.00 mag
